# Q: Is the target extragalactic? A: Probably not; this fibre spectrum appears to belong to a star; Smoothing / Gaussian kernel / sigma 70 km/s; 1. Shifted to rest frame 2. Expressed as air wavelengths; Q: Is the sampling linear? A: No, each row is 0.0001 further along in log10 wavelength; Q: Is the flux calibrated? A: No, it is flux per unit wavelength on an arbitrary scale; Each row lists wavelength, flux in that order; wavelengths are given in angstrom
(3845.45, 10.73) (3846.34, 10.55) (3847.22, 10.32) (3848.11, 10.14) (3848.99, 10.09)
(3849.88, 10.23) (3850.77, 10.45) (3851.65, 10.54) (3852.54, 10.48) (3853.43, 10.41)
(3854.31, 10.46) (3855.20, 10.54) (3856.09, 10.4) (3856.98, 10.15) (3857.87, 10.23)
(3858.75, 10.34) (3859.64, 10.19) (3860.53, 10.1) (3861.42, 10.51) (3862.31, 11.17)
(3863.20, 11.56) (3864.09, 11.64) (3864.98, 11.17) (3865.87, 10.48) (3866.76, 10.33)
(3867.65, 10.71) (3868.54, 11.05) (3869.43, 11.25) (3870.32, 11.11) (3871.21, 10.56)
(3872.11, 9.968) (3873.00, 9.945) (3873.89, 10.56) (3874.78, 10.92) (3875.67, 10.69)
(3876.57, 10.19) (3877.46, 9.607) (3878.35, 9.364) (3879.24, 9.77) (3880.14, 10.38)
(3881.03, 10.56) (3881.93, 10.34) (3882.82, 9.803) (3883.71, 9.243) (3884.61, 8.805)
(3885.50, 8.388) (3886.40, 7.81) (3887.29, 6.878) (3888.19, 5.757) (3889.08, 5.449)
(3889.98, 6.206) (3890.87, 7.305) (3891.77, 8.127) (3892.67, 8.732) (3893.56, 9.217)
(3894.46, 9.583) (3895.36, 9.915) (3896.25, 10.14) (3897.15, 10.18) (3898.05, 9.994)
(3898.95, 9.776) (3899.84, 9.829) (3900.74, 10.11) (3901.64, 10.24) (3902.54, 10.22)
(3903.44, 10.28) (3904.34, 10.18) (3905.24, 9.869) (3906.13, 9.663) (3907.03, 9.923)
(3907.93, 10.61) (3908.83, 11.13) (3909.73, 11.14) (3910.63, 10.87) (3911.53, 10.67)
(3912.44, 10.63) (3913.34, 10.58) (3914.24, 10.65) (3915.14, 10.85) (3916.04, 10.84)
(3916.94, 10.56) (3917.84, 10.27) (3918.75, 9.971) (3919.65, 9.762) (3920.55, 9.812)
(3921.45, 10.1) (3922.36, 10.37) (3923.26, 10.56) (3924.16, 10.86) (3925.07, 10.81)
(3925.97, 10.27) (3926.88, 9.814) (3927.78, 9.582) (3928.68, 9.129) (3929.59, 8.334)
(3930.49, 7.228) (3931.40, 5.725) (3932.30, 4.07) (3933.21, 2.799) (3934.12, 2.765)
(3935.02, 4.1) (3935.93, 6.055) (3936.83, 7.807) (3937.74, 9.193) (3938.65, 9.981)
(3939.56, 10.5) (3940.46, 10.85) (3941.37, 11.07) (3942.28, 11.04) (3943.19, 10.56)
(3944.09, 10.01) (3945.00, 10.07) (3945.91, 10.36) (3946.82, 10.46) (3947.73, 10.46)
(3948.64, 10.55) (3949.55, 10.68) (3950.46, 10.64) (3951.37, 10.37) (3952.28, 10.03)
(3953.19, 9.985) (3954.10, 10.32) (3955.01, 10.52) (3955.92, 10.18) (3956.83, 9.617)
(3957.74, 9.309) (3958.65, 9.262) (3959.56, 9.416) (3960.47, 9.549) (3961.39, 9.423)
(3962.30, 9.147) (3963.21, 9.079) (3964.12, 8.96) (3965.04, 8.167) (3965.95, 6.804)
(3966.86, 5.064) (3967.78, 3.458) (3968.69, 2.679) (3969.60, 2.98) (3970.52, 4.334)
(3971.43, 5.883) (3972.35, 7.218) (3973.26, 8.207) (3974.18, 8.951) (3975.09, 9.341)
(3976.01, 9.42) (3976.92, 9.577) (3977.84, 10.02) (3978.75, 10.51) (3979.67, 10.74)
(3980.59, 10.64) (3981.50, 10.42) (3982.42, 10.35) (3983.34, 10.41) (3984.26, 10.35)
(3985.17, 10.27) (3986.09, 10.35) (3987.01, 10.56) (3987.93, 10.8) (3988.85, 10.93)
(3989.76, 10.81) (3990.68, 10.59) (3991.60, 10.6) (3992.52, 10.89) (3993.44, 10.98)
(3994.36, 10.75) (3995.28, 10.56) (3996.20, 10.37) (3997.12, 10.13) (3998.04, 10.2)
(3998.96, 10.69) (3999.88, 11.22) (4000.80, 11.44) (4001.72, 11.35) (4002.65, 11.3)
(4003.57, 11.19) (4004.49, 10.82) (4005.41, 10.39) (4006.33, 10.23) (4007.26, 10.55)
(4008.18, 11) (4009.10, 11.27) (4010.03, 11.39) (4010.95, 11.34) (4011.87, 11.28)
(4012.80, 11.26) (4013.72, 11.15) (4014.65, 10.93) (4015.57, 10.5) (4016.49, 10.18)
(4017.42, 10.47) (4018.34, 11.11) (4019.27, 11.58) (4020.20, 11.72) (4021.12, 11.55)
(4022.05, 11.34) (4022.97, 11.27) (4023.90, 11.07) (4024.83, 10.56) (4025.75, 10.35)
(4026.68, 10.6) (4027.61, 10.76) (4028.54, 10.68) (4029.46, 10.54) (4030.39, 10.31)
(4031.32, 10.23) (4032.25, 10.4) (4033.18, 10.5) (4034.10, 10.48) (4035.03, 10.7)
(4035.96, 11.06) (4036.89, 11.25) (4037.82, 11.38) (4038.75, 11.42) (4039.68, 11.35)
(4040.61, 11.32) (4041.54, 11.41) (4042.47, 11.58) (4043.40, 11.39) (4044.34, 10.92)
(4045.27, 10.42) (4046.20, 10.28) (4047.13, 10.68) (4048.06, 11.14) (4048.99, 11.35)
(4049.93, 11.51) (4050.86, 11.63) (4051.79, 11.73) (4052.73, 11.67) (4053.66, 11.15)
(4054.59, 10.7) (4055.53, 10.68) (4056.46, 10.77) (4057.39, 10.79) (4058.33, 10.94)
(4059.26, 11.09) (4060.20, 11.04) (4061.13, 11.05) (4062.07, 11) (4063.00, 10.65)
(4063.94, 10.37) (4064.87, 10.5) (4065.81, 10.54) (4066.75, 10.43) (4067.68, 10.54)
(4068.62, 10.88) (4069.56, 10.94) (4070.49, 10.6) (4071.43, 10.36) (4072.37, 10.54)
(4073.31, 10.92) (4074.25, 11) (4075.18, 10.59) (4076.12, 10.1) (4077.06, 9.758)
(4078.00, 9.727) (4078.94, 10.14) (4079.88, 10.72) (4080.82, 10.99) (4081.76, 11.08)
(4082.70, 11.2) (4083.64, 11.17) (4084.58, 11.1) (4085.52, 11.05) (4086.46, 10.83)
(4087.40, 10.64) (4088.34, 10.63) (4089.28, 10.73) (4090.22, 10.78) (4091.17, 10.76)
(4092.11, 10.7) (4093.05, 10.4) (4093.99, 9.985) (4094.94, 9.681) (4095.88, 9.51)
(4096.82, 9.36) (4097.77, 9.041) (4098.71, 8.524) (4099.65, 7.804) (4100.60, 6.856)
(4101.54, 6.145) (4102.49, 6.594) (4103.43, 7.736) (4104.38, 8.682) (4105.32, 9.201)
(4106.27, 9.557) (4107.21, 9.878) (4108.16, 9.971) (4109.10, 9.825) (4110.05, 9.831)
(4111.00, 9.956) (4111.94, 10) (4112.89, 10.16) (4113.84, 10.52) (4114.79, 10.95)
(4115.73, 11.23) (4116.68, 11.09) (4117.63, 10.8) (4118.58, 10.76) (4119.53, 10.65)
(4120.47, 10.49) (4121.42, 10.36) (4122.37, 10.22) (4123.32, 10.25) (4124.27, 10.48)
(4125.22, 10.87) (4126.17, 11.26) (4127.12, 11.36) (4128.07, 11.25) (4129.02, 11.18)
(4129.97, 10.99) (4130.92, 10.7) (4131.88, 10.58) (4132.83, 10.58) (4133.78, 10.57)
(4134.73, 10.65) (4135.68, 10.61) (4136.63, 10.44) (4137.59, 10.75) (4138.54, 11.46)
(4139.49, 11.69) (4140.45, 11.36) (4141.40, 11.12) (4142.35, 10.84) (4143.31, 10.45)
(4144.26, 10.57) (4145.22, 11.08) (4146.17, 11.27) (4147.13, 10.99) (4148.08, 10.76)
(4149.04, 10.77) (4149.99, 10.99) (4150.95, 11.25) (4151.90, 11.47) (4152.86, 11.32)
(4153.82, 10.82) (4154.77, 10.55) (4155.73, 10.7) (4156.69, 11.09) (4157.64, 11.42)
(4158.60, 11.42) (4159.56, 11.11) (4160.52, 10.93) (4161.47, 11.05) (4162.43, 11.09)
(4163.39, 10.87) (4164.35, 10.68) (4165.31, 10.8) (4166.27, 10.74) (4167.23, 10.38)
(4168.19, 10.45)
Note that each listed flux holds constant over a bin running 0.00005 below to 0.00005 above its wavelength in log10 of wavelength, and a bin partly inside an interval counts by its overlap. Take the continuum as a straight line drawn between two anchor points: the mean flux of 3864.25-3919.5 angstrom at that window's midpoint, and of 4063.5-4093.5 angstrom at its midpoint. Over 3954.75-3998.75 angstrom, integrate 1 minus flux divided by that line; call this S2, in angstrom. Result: 4.6 angstrom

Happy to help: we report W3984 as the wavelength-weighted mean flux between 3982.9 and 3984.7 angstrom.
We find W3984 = 10.4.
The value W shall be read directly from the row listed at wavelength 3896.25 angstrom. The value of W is 10.14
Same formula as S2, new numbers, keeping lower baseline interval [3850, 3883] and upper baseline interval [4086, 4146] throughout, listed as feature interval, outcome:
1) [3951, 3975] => 5.4 angstrom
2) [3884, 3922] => 3.2 angstrom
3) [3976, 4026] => -2.1 angstrom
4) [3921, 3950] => 4.1 angstrom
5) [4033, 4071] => -2.6 angstrom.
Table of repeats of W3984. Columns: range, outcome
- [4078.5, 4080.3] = 10.4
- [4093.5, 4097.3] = 9.63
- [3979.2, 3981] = 10.6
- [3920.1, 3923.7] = 10.2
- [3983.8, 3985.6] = 10.3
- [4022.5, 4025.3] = 11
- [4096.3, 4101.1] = 8.32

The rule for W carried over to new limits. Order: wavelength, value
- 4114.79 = 10.95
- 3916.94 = 10.56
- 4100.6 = 6.856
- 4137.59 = 10.75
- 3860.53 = 10.1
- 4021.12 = 11.55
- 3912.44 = 10.63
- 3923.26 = 10.56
